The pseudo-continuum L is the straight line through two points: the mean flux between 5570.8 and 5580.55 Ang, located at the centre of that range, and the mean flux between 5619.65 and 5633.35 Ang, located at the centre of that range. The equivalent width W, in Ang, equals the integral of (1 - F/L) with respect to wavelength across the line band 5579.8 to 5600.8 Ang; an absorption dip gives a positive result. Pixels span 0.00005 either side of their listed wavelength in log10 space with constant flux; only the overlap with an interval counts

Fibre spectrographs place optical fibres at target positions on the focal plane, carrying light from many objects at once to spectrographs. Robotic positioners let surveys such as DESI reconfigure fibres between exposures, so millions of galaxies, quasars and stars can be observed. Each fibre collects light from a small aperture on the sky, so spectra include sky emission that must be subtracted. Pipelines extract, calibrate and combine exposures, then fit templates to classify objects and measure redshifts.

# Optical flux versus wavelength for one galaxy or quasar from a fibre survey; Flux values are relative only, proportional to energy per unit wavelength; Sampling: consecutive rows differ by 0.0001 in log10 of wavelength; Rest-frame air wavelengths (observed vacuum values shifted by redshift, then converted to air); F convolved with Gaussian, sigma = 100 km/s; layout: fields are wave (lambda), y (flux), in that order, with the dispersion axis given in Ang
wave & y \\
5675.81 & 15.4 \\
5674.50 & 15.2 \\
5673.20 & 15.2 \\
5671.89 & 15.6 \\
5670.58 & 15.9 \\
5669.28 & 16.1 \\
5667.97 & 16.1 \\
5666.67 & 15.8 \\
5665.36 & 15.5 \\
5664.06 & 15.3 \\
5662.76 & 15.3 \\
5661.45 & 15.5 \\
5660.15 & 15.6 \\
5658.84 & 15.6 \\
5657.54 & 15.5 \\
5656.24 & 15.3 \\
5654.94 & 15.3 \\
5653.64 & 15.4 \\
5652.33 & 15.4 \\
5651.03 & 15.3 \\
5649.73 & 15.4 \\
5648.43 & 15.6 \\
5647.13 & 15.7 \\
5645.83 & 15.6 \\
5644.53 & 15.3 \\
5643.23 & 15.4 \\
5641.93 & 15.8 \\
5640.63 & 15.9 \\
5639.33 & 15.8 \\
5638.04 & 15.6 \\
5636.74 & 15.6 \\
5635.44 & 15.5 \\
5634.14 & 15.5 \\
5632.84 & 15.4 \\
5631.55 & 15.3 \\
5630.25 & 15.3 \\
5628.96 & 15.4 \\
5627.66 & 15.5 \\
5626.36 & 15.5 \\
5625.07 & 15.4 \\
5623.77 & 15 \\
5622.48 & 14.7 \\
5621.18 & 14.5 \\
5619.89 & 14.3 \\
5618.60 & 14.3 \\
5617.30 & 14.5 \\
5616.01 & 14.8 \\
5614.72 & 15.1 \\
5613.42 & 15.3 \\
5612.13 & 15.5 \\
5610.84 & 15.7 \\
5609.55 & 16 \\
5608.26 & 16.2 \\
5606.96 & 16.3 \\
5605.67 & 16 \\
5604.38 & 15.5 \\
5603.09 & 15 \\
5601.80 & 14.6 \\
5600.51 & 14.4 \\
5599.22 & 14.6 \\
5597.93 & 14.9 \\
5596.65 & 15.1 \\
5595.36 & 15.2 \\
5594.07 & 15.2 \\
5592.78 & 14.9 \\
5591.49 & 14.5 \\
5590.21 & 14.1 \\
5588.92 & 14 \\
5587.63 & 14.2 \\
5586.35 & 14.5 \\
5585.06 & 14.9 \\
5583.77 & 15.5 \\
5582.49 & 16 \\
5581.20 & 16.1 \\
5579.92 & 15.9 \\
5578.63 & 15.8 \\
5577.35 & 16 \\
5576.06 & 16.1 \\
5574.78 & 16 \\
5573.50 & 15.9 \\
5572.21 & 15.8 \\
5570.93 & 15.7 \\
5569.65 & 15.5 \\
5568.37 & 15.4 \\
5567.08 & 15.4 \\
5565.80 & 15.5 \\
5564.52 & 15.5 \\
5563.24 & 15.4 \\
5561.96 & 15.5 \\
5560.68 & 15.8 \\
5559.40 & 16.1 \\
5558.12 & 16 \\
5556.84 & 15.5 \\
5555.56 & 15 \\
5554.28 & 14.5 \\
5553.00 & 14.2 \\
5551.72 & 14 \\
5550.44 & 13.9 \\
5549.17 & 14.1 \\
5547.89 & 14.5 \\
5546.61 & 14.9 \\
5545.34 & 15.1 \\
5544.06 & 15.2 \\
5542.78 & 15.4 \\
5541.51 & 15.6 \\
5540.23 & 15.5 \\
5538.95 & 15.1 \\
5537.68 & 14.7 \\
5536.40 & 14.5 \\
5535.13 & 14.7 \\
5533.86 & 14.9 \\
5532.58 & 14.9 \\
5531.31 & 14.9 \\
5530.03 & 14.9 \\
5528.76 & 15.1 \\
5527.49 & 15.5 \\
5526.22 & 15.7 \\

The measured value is 1.0 Ang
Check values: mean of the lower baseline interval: 15.9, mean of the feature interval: 14.9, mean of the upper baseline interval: 15.1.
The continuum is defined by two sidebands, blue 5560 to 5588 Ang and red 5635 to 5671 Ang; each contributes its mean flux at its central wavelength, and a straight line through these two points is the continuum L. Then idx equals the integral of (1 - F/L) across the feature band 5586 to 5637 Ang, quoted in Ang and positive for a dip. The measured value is 1.6 Ang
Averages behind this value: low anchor 15.6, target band 15.1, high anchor 15.6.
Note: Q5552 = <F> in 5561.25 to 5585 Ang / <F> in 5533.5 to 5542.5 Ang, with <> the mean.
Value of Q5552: 1.04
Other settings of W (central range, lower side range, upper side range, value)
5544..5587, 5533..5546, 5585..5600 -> -1.3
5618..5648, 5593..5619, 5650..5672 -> 0.1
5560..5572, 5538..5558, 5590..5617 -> -0.5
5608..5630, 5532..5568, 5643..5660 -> 0.3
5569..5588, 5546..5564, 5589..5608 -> -0.8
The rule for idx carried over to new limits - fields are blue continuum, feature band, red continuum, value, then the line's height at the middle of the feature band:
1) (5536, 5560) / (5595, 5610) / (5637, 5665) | -0.1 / 15.2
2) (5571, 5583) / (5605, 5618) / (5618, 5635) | -0.2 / 15.4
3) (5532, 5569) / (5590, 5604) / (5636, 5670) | 0.4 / 15.3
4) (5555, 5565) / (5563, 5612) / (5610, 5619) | 0.0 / 15.3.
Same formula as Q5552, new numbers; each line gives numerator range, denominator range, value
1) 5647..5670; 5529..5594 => 1.03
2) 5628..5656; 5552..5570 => 1.01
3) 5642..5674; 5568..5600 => 1.02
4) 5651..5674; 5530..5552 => 1.05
